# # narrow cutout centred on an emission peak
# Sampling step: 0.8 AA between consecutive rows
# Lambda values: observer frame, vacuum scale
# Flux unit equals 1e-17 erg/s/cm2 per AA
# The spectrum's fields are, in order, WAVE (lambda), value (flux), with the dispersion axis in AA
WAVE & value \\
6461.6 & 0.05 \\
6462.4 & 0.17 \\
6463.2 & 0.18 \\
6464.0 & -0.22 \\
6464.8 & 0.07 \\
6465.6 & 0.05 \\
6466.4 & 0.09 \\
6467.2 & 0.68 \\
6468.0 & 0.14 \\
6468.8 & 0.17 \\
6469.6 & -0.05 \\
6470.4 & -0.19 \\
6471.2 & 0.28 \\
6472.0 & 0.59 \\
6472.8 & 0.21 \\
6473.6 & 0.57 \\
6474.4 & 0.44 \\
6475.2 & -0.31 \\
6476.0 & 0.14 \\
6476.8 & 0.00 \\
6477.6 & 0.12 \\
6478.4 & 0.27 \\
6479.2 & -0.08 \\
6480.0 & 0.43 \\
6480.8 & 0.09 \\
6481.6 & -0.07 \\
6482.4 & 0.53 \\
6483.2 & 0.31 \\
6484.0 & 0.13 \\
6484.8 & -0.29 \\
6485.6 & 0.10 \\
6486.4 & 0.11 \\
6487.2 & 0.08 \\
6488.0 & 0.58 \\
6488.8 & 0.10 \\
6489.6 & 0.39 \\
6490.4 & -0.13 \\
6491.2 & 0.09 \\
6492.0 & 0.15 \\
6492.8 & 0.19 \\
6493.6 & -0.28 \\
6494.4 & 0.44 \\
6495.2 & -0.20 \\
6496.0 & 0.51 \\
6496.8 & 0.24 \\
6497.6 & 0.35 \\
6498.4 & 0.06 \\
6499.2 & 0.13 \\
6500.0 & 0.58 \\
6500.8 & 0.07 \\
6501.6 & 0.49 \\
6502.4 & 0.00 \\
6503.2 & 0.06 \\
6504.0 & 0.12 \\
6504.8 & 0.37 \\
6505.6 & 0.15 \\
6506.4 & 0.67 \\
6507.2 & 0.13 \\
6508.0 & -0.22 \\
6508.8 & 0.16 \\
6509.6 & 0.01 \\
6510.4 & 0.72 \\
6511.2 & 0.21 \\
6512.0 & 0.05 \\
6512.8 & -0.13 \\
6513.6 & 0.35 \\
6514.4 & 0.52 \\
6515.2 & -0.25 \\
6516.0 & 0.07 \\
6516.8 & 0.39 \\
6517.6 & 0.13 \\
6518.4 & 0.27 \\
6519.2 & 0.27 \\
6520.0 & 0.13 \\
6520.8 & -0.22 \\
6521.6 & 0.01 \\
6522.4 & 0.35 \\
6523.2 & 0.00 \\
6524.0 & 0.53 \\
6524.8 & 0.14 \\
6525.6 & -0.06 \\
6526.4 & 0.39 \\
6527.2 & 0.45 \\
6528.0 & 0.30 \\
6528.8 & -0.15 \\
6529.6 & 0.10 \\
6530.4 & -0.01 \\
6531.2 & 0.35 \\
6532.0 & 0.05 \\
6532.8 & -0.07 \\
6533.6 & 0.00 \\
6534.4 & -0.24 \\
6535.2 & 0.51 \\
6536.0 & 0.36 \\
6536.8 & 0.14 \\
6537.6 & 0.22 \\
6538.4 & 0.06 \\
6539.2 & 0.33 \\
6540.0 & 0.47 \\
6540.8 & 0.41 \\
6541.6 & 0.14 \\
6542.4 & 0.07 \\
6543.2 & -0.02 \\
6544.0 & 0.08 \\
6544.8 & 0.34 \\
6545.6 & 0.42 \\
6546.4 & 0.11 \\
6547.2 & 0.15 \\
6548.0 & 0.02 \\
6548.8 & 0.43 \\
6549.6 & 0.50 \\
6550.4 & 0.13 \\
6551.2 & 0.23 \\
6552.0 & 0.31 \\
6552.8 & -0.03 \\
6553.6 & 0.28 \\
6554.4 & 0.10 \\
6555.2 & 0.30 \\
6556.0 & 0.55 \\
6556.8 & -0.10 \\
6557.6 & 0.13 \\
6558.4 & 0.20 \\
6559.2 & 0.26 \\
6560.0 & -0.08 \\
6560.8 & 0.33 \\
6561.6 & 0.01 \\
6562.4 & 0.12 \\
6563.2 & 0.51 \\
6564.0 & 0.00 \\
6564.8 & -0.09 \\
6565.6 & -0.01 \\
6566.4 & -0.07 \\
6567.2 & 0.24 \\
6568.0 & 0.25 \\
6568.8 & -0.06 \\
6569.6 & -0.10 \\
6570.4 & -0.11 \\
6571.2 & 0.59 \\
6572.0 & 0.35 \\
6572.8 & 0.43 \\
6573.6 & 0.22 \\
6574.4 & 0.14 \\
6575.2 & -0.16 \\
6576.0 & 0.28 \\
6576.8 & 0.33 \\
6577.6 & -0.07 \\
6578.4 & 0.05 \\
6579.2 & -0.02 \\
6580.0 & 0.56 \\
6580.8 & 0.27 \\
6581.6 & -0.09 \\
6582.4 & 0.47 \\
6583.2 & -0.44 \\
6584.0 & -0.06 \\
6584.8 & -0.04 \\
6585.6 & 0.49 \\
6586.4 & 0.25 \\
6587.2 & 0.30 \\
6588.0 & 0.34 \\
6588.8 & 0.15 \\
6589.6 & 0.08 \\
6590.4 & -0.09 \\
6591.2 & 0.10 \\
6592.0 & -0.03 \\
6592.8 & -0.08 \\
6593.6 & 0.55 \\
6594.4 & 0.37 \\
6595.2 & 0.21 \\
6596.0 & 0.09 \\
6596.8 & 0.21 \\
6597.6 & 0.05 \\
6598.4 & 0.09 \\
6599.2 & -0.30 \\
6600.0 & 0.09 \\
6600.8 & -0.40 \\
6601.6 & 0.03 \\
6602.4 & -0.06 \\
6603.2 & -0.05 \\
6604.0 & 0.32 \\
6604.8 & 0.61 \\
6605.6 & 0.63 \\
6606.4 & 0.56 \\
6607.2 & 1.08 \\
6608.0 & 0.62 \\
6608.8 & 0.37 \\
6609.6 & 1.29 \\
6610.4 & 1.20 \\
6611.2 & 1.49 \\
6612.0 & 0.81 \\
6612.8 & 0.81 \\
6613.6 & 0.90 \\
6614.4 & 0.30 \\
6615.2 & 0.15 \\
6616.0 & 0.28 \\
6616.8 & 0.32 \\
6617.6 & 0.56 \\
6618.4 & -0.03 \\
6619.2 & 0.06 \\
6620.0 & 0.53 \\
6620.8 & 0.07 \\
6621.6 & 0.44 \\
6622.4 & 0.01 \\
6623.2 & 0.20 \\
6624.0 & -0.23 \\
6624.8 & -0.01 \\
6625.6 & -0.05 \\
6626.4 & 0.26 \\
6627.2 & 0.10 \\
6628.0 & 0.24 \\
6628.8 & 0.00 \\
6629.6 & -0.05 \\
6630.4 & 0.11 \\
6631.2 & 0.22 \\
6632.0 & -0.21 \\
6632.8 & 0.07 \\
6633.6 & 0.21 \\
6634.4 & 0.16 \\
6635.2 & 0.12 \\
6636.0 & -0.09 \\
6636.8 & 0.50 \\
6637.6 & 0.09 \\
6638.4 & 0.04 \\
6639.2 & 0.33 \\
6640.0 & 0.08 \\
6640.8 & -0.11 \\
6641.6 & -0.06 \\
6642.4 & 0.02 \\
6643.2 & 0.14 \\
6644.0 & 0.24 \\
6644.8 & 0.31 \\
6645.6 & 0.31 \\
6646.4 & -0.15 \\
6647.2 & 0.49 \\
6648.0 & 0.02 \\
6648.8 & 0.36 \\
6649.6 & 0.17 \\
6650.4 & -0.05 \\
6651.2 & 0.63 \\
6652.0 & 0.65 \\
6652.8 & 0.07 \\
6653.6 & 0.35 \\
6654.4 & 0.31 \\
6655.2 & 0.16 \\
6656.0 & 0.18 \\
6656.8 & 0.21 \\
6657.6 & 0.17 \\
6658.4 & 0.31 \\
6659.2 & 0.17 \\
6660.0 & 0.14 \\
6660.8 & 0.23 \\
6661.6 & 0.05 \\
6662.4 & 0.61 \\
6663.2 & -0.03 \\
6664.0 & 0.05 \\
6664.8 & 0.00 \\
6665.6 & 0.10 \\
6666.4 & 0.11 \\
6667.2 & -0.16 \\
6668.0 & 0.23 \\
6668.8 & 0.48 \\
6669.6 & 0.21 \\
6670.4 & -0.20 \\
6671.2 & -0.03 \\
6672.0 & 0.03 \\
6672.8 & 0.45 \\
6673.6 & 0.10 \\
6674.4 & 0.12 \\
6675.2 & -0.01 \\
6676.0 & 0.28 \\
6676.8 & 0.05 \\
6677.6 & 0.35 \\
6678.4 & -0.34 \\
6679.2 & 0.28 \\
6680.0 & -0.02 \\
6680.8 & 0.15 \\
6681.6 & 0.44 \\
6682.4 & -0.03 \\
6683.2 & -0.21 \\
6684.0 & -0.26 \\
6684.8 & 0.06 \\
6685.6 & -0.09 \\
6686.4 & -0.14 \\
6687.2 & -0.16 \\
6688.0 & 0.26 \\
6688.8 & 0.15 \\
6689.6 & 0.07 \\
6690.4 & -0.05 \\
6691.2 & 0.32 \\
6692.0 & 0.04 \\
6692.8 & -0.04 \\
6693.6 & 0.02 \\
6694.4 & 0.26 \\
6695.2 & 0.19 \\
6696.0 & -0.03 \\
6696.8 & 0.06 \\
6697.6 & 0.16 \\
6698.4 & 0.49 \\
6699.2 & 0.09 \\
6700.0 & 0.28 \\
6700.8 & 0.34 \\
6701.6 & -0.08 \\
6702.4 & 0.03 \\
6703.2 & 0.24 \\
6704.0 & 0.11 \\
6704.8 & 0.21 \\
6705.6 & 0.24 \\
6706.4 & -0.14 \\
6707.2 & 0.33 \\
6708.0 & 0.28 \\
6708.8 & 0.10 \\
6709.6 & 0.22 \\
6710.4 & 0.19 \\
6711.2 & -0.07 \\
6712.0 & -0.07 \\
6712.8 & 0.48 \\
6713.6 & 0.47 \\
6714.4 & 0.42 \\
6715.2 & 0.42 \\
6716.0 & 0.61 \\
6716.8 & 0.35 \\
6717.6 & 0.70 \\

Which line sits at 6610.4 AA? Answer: [O II] 3727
